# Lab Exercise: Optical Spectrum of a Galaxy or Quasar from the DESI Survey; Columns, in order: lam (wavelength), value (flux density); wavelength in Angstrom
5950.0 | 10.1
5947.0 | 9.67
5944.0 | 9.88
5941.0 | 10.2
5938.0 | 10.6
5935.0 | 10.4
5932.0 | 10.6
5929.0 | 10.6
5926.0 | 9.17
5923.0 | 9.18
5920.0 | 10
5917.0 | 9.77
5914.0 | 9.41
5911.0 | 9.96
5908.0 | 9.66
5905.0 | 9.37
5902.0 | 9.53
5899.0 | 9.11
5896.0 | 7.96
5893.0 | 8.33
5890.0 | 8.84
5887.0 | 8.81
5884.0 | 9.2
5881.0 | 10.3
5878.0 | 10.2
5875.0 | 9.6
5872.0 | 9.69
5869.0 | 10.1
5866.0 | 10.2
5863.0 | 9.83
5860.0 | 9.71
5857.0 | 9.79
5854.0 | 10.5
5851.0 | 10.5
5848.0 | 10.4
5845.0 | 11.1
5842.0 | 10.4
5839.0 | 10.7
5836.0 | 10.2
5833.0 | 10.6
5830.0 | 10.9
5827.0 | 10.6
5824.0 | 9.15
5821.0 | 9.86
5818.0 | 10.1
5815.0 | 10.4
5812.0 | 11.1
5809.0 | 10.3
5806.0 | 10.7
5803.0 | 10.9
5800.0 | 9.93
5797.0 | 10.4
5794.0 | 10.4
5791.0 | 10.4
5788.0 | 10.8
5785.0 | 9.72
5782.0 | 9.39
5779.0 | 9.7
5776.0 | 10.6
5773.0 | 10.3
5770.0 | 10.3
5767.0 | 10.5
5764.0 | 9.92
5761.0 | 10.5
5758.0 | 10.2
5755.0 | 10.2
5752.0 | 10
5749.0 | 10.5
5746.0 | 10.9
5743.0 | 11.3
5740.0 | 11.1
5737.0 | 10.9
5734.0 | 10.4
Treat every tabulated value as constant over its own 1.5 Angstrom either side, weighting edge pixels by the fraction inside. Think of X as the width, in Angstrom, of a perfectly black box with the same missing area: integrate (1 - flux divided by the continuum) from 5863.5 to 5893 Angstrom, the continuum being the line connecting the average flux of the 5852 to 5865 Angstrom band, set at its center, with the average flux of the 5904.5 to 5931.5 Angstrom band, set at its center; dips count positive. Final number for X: 0.91 Angstrom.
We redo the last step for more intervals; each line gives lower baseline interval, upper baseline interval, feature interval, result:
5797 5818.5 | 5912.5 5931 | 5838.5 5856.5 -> -0.6 Angstrom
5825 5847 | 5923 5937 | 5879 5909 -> 3.4 Angstrom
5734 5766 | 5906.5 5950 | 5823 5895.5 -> 1.5 Angstrom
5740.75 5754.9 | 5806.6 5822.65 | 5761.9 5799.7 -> 1.1 Angstrom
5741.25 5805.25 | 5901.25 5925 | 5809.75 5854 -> -1.8 Angstrom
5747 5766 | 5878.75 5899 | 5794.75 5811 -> -1.1 Angstrom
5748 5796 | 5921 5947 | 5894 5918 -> 1.8 Angstrom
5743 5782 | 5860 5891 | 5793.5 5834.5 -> -1.5 Angstrom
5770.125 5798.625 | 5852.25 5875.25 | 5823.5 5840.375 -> -0.6 Angstrom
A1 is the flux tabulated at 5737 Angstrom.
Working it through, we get 10.9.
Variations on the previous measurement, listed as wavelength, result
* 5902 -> 9.53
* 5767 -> 10.5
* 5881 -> 10.3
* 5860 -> 9.71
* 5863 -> 9.83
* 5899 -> 9.11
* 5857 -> 9.79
